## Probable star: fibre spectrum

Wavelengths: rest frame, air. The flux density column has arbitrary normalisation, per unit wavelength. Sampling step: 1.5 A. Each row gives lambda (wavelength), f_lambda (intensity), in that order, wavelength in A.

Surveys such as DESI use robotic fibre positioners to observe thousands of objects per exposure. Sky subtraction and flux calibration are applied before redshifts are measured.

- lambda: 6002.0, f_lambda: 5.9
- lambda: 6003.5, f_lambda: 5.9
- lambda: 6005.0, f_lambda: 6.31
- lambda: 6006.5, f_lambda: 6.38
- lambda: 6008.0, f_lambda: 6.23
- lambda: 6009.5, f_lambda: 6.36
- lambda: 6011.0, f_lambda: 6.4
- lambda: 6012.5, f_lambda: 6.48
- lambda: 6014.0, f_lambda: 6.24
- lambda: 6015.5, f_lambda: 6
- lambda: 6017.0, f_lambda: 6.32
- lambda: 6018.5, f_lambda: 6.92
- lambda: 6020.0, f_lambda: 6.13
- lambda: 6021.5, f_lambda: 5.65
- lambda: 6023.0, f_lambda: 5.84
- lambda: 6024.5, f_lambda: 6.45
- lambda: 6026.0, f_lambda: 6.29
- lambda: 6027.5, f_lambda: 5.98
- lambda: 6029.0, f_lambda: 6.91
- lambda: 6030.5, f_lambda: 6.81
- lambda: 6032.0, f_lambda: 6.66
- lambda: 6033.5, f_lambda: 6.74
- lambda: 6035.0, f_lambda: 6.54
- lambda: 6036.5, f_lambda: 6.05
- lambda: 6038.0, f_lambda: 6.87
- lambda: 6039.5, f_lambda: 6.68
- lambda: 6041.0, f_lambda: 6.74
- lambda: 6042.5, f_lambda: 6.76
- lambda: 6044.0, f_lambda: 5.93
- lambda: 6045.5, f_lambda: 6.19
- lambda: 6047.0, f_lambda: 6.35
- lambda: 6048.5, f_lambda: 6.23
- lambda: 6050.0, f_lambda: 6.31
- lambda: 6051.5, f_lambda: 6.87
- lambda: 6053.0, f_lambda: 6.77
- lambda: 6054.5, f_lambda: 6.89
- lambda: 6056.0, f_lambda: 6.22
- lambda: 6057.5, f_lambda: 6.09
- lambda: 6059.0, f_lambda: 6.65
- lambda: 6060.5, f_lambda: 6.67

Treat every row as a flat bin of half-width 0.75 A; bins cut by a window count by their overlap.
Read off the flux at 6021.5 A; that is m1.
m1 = 5.65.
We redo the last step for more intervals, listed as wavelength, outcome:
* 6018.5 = 6.92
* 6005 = 6.31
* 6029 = 6.91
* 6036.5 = 6.05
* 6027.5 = 5.98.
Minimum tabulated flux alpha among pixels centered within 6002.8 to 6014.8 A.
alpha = 5.9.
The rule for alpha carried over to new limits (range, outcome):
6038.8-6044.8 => 5.93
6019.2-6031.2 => 5.65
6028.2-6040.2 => 6.05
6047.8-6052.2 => 6.23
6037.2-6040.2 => 6.68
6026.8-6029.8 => 5.98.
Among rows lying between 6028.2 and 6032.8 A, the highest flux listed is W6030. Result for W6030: 6.91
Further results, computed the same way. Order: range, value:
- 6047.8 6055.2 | 6.89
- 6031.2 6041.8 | 6.87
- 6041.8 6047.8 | 6.76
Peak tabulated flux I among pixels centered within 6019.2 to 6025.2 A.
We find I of 6.45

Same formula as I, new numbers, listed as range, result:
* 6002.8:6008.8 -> 6.38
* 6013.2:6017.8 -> 6.32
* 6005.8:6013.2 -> 6.48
